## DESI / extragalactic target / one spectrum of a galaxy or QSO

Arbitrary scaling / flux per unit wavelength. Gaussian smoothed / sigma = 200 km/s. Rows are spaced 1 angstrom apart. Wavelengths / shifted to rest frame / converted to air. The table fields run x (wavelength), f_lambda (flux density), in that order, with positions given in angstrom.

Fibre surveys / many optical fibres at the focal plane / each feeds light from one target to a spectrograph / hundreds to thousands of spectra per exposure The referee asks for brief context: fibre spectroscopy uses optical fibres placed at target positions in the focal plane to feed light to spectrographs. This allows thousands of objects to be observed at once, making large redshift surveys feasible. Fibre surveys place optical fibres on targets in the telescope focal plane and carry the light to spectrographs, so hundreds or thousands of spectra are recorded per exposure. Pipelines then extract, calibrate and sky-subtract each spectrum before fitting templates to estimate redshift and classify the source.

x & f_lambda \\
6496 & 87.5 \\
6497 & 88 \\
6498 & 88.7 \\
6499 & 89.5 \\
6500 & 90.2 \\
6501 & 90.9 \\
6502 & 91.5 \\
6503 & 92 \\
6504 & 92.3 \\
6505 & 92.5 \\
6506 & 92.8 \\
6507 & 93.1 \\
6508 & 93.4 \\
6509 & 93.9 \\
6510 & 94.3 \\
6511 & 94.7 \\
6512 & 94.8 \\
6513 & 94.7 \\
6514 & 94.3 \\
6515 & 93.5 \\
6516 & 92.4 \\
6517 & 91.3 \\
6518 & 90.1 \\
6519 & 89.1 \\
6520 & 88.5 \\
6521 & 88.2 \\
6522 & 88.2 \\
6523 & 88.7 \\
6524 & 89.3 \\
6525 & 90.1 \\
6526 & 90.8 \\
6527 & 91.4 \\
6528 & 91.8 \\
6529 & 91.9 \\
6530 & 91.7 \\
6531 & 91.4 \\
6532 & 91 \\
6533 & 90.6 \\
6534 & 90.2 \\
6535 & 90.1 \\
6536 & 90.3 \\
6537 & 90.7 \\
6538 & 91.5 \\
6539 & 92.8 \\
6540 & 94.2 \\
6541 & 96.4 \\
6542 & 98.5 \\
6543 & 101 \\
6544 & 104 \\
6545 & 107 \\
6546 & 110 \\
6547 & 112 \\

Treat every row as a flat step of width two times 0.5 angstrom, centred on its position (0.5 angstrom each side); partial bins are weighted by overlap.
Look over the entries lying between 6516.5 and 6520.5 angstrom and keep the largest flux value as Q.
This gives 91.3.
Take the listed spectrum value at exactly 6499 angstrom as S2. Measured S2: 89.5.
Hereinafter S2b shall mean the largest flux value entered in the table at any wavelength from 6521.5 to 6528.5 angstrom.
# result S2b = 91.8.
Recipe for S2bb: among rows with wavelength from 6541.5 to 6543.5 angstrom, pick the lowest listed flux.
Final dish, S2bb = 98.5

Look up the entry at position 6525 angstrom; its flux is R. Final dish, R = 90.1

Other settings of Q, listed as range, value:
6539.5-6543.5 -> 101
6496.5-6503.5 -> 92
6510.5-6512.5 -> 94.8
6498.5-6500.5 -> 90.2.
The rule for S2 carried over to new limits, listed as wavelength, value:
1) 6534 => 90.2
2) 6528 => 91.8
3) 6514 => 94.3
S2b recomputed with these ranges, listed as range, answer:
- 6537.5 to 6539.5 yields 92.8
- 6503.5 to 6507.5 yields 93.1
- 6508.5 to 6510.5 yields 94.3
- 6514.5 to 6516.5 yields 93.5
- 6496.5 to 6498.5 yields 88.7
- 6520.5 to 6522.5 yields 88.2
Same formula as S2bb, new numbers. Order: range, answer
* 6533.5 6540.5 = 90.1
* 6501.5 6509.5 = 91.5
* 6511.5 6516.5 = 92.4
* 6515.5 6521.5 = 88.2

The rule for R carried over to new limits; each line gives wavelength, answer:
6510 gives 94.3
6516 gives 92.4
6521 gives 88.2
